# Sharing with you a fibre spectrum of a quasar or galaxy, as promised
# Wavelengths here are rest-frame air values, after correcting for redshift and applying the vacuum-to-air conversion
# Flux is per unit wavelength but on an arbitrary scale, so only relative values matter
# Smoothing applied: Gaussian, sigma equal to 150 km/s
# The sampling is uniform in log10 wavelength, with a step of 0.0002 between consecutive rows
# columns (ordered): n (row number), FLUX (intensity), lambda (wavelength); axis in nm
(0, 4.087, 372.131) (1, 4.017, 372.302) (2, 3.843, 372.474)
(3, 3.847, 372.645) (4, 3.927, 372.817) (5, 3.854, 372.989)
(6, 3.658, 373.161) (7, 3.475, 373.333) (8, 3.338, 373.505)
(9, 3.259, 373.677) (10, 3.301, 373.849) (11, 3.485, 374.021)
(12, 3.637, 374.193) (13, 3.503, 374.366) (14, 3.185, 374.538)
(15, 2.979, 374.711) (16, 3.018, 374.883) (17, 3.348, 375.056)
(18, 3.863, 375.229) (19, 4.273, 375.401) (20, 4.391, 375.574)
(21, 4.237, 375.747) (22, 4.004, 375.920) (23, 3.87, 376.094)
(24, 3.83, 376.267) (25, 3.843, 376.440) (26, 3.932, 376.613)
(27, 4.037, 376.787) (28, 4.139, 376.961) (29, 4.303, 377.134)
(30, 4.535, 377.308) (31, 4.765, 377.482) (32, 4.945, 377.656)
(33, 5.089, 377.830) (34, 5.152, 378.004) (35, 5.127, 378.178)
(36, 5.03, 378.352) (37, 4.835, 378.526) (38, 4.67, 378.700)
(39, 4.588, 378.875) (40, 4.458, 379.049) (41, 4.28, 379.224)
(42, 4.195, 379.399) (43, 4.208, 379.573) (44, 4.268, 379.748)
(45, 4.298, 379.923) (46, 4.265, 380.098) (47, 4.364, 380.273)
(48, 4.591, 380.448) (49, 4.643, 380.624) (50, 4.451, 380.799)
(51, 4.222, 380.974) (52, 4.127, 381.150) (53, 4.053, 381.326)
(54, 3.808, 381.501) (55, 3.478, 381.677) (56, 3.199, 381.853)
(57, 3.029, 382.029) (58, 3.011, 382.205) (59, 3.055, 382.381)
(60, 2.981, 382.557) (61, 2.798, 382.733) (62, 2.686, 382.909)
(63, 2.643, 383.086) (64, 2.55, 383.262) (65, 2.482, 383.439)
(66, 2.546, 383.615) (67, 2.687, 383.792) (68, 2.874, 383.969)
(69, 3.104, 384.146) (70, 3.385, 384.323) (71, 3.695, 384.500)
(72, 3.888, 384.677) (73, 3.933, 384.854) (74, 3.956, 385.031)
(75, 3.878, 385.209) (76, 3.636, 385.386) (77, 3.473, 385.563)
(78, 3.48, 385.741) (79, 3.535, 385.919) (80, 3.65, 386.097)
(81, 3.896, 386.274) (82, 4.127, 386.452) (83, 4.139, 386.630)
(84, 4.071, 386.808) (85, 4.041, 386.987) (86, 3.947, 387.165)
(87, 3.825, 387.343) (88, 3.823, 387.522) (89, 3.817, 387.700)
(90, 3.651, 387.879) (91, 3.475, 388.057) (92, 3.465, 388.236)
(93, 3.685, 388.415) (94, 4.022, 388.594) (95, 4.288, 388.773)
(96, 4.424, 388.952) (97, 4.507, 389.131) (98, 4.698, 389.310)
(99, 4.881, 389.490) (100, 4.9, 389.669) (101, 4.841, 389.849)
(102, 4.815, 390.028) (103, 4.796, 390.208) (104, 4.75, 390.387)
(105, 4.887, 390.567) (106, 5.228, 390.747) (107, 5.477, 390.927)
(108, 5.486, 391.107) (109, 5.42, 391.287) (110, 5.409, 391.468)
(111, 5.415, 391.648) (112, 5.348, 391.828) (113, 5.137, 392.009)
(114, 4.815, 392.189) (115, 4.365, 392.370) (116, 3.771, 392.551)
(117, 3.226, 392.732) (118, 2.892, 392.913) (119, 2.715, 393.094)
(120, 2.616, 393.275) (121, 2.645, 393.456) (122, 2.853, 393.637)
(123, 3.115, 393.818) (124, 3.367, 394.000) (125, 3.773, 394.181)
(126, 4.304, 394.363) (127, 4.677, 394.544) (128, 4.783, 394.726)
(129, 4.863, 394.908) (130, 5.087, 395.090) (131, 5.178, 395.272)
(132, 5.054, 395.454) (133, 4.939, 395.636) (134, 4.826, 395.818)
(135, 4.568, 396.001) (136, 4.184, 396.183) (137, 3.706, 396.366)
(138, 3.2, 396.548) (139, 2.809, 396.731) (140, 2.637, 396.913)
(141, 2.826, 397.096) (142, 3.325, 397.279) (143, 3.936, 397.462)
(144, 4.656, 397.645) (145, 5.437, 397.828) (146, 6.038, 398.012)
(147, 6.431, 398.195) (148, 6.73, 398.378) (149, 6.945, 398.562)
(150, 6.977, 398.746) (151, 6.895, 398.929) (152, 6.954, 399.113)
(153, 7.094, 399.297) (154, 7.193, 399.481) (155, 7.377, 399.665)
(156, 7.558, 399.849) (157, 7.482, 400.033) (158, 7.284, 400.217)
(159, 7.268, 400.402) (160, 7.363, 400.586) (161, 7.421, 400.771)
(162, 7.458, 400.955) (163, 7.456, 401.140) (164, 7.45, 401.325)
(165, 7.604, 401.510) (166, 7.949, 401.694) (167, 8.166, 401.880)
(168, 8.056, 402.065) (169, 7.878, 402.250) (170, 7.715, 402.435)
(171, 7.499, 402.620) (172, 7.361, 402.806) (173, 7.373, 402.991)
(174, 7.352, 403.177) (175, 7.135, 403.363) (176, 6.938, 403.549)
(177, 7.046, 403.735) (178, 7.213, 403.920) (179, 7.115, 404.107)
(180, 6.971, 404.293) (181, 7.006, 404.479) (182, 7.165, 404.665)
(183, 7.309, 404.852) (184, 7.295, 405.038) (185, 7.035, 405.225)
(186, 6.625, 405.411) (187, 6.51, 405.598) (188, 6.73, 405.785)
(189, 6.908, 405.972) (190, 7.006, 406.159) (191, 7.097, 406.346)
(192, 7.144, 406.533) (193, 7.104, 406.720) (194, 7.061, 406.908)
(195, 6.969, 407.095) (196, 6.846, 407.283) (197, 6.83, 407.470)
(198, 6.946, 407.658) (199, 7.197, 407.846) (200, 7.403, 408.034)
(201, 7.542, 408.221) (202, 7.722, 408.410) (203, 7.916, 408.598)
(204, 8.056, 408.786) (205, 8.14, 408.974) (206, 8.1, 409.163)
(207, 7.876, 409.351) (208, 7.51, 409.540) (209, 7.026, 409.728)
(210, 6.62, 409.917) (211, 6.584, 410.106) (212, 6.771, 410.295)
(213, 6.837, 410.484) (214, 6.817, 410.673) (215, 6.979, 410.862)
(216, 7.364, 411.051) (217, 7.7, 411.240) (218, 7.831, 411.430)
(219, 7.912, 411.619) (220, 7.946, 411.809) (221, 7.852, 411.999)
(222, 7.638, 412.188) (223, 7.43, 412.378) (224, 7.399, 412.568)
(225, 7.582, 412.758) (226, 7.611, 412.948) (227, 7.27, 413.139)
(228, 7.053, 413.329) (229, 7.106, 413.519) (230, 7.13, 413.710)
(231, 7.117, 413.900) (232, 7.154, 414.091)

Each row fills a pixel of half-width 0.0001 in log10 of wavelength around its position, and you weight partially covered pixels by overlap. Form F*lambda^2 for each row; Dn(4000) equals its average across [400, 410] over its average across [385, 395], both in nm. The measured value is 1.89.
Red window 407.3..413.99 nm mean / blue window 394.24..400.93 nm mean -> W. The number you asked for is 1.34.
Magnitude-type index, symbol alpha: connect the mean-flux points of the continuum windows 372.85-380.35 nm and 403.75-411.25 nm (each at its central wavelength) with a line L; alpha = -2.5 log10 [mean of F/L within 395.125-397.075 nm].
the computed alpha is 0.42 mag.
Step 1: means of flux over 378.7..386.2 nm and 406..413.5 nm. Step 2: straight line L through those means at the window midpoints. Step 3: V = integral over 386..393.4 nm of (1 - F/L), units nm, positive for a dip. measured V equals 0.50 nm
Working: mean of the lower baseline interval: 3.64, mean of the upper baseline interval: 7.35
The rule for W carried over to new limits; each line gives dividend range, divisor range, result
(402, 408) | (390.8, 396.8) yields 1.68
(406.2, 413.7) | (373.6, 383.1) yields 1.85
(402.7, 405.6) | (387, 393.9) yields 1.67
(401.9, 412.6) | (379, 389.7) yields 1.94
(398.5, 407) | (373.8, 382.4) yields 1.77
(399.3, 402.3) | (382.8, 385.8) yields 2.34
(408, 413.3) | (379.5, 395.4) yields 1.88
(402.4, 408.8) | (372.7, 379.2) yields 1.77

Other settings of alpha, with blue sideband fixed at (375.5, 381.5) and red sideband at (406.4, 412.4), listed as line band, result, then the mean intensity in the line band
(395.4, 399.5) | 0.23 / 5.07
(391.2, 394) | 0.40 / 3.96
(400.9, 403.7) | -0.13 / 7.55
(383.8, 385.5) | 0.37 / 3.55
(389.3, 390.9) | 0.13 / 4.9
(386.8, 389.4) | 0.32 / 3.98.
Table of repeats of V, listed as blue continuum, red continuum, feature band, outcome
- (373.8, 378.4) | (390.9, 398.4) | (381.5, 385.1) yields 0.91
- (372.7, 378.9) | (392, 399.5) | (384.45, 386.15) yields 0.22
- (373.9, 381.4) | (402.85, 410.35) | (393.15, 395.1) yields 0.71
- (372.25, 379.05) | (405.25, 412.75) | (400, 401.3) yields -0.18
